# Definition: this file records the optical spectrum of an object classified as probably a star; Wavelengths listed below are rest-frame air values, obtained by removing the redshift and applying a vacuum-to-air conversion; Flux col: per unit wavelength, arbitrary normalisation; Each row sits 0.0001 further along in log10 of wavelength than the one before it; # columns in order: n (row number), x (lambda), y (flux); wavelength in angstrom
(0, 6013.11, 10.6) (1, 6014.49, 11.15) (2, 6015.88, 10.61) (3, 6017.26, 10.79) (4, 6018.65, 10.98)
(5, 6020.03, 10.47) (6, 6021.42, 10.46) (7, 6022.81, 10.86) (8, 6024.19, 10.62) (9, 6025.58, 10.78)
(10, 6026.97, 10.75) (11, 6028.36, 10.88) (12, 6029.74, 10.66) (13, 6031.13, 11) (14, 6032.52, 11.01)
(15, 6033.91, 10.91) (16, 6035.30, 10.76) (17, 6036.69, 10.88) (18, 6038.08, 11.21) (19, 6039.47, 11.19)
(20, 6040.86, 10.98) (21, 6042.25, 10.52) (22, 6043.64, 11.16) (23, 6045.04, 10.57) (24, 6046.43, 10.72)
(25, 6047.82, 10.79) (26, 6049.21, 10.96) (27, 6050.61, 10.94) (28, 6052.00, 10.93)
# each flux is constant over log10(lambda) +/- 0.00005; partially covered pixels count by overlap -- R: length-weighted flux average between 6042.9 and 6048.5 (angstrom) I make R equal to 10.8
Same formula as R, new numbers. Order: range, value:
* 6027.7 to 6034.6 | 10.9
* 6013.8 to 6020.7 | 10.8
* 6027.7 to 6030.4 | 10.8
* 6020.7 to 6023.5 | 10.6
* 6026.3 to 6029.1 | 10.8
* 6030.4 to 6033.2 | 11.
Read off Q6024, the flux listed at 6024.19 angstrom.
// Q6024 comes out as 10.62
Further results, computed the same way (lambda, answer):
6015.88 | 10.61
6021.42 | 10.46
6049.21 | 10.96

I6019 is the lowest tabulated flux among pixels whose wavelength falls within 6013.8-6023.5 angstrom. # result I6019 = 10.46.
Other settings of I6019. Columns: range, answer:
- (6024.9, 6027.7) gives 10.75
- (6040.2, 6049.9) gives 10.52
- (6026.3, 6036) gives 10.66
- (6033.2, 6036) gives 10.76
